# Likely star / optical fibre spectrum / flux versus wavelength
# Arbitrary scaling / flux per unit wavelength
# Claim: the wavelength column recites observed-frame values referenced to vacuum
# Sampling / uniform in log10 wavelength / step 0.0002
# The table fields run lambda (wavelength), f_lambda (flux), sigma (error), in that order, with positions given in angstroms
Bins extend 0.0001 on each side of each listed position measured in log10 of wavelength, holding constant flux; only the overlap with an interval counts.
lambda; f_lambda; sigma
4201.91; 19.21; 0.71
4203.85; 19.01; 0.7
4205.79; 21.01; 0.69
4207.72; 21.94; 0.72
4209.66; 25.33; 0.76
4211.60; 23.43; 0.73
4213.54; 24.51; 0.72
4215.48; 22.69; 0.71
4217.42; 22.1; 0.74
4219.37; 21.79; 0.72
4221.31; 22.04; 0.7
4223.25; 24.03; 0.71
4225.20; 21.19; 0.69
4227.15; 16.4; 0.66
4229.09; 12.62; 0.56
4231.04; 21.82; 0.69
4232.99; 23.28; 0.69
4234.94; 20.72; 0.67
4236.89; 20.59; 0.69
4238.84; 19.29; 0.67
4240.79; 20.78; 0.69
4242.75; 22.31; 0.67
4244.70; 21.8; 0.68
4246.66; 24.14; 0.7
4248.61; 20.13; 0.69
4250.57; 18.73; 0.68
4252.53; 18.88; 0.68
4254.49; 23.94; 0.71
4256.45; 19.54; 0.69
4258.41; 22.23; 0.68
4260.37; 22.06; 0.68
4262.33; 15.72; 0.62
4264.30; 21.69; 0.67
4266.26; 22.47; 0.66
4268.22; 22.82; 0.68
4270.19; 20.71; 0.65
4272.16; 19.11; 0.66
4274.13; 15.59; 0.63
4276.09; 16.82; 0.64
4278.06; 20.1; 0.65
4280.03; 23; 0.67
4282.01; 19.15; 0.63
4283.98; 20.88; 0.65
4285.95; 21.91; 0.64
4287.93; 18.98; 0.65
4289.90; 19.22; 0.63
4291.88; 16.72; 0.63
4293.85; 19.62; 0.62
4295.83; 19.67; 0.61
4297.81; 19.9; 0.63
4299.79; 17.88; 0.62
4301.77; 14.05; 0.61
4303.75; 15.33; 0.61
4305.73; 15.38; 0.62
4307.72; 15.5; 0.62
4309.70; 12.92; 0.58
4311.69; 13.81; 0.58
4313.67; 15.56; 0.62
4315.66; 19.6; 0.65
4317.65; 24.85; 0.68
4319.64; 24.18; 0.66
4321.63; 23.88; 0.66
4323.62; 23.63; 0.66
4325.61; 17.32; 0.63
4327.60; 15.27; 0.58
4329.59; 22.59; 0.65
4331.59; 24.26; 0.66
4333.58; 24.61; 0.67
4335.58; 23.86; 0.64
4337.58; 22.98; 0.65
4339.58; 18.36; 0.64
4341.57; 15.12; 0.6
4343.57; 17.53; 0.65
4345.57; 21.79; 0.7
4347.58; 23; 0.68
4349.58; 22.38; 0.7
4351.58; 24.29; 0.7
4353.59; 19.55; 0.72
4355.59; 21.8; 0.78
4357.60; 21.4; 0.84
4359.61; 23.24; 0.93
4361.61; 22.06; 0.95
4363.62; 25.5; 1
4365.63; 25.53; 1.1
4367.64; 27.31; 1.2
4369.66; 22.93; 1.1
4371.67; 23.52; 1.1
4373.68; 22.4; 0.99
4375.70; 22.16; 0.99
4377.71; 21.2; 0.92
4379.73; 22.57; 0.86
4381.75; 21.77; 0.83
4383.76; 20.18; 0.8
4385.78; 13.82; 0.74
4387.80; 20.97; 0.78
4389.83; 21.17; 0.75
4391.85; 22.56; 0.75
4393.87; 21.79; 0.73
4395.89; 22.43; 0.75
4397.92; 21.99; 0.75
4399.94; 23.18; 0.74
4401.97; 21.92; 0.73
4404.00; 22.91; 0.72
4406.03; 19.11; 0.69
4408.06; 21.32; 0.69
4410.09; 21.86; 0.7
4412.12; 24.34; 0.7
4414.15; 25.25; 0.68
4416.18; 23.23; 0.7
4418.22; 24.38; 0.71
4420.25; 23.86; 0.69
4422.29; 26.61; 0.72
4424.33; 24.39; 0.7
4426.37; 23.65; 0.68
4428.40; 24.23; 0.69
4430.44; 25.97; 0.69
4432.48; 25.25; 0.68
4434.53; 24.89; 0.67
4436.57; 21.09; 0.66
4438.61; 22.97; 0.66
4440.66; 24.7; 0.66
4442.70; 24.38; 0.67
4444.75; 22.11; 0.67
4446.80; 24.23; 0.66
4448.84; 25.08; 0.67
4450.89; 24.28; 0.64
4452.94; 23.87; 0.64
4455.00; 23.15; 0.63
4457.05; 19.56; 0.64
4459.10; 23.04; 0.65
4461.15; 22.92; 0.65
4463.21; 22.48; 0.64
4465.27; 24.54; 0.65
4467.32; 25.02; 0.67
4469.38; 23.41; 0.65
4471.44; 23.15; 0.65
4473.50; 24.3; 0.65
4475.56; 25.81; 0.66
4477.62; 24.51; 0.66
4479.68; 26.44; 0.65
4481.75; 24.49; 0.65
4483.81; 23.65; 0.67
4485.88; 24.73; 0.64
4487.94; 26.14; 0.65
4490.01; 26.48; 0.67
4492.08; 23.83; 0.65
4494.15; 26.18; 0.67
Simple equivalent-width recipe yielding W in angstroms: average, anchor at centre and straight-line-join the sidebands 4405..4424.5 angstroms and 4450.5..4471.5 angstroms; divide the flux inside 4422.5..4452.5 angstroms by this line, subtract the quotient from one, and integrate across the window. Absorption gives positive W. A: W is -1.1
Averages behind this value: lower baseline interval 23.4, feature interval 24.2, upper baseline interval 23.2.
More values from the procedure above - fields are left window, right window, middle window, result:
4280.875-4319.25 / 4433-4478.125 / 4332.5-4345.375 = -0.72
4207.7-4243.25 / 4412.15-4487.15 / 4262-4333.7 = 9.54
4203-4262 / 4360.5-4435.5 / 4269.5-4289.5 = 1.94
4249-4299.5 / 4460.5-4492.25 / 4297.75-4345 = 4.33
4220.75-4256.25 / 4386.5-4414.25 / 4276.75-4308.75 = 3.87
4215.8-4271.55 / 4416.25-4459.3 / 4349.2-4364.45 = 0.08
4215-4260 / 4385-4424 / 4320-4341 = 0.08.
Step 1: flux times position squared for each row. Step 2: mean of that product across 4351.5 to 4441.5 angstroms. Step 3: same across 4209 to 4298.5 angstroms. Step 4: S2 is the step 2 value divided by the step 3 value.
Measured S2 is 1.18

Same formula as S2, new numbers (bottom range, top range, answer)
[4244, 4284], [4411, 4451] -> 1.28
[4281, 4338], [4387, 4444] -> 1.26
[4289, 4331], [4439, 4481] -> 1.38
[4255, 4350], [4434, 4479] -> 1.29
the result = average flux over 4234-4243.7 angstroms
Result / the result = 20.7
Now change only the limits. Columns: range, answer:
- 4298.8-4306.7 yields 15.7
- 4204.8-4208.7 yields 21.5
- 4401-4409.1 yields 21.3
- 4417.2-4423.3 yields 24.9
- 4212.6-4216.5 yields 23.6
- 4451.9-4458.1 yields 22.2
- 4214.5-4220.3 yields 22.2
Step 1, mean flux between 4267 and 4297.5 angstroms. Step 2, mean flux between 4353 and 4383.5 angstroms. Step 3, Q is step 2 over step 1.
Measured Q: 1.16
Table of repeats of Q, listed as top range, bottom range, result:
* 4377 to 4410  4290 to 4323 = 1.17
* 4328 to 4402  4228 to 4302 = 1.10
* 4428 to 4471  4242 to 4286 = 1.15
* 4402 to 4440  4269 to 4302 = 1.23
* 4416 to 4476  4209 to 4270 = 1.12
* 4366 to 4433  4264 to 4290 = 1.13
